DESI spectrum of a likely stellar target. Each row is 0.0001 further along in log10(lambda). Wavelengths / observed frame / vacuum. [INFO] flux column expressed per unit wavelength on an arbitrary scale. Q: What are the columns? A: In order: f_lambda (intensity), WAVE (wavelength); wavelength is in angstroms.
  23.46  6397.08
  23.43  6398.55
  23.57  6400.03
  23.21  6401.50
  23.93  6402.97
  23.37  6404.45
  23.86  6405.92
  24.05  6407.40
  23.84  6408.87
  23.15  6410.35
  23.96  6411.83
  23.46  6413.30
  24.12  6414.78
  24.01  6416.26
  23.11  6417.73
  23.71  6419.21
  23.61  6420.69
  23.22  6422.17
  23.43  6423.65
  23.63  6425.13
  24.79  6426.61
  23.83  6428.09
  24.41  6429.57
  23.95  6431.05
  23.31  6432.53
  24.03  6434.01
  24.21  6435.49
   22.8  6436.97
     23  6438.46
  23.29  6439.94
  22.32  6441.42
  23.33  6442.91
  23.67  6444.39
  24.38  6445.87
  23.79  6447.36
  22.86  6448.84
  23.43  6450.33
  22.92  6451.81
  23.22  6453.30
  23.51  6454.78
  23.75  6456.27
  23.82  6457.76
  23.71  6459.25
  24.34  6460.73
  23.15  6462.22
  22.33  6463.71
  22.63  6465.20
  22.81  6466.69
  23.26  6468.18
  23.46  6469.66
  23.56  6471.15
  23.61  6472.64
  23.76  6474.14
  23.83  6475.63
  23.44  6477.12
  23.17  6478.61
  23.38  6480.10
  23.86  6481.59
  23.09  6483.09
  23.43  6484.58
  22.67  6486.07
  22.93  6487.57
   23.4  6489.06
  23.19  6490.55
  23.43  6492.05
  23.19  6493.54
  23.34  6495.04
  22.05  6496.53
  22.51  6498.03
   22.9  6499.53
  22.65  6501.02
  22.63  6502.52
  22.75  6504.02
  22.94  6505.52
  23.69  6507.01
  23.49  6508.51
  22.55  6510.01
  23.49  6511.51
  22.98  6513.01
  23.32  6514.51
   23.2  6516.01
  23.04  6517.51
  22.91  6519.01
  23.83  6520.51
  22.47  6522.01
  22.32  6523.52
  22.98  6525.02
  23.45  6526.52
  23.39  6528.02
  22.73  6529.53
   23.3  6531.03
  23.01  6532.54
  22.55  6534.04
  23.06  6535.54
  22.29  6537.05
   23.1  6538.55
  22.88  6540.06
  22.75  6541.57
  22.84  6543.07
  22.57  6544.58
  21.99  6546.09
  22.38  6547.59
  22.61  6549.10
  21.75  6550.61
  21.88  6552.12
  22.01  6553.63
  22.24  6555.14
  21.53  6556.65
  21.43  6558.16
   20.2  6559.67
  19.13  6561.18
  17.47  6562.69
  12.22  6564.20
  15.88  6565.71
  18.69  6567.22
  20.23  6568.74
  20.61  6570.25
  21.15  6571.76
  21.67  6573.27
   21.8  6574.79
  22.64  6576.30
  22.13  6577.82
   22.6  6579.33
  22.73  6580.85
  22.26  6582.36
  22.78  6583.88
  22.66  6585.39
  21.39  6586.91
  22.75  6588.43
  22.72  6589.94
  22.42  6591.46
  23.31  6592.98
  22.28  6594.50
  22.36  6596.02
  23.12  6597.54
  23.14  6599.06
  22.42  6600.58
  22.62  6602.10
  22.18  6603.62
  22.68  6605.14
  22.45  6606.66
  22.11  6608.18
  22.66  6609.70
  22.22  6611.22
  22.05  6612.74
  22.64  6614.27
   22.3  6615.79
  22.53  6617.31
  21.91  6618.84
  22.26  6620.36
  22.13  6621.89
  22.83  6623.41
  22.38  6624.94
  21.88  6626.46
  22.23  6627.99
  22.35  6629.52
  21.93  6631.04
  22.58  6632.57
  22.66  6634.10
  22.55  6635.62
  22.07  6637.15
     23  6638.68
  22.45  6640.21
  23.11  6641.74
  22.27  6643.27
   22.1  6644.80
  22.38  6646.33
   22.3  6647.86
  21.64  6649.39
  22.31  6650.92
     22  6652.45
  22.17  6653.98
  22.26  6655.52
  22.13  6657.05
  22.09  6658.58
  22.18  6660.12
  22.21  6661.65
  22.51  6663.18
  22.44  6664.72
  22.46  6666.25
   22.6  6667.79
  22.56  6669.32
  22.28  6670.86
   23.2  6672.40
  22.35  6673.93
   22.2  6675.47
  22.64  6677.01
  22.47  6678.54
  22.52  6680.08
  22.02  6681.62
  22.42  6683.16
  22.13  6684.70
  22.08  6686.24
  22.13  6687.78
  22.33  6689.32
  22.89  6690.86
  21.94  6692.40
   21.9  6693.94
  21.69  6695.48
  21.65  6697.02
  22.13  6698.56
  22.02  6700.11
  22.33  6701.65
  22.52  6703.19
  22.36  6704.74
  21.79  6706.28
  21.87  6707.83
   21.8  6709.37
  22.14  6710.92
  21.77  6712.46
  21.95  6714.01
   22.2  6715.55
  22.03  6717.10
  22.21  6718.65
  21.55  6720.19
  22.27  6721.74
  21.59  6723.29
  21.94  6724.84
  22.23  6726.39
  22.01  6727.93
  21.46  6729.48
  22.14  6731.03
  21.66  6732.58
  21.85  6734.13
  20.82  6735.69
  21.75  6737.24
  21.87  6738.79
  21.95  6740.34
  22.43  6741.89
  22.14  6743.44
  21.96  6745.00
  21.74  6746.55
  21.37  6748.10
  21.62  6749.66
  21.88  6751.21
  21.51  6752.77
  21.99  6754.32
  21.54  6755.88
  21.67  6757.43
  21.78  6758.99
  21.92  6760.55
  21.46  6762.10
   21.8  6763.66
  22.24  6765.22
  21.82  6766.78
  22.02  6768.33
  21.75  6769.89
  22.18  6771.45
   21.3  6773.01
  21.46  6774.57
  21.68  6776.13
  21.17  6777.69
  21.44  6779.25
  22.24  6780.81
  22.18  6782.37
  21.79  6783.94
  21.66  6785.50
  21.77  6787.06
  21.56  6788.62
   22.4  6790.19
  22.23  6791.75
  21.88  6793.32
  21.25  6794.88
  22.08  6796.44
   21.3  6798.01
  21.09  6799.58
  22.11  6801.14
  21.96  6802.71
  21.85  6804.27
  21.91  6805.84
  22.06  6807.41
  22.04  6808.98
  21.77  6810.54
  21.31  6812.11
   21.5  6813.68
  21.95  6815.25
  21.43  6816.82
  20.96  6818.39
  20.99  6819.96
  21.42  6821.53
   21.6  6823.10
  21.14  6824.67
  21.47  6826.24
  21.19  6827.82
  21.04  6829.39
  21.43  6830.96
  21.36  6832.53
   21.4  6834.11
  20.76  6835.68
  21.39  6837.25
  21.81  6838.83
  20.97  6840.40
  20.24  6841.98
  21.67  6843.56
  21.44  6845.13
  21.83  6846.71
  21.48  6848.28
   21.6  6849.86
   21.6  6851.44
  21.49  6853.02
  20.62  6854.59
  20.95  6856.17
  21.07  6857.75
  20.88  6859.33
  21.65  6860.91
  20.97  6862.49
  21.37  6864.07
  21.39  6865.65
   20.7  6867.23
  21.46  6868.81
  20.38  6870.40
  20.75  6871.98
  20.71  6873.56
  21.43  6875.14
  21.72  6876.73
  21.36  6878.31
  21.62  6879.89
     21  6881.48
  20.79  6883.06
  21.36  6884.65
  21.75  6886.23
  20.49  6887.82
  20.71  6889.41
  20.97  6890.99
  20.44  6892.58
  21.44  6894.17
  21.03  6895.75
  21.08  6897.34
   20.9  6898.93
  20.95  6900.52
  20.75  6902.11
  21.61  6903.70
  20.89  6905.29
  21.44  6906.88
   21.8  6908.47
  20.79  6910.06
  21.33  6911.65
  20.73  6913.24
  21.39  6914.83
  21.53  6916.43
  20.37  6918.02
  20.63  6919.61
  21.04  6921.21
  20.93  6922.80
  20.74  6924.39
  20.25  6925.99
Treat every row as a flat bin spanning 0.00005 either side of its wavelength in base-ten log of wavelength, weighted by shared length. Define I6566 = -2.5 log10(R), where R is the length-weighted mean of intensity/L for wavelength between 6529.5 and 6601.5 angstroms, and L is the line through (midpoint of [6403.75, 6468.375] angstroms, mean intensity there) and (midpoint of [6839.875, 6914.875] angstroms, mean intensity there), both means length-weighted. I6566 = 0.06 mag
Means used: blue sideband 23.5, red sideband 21.1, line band 21.7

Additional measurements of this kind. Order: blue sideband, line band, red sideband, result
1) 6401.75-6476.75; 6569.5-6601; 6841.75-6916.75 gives 0.02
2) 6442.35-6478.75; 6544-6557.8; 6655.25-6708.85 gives 0.04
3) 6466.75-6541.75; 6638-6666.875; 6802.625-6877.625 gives 0.00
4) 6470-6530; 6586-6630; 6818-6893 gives 0.01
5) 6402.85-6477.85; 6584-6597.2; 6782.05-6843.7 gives 0.01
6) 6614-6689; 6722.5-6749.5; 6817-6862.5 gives 0.00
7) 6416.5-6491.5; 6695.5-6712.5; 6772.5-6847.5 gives 0.00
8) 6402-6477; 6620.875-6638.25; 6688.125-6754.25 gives 0.01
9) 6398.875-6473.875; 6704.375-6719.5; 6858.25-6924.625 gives 0.00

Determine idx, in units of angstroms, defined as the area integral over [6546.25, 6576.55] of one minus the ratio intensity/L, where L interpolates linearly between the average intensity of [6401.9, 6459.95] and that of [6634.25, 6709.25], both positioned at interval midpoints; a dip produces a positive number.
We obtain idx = 3.3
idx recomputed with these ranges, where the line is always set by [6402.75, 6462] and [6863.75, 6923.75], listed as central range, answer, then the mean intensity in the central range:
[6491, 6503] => 0.21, 22.8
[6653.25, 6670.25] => 0.02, 22.3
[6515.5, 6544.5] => 0.18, 22.9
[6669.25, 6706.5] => -0.09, 22.3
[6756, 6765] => 0.03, 21.7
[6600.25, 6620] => 0.24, 22.4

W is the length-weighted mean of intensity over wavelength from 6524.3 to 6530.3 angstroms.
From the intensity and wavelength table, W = 23.1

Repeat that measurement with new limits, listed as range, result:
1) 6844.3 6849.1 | 21.6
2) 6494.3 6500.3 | 22.7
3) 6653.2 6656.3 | 22.2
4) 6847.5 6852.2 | 21.5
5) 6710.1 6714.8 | 22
